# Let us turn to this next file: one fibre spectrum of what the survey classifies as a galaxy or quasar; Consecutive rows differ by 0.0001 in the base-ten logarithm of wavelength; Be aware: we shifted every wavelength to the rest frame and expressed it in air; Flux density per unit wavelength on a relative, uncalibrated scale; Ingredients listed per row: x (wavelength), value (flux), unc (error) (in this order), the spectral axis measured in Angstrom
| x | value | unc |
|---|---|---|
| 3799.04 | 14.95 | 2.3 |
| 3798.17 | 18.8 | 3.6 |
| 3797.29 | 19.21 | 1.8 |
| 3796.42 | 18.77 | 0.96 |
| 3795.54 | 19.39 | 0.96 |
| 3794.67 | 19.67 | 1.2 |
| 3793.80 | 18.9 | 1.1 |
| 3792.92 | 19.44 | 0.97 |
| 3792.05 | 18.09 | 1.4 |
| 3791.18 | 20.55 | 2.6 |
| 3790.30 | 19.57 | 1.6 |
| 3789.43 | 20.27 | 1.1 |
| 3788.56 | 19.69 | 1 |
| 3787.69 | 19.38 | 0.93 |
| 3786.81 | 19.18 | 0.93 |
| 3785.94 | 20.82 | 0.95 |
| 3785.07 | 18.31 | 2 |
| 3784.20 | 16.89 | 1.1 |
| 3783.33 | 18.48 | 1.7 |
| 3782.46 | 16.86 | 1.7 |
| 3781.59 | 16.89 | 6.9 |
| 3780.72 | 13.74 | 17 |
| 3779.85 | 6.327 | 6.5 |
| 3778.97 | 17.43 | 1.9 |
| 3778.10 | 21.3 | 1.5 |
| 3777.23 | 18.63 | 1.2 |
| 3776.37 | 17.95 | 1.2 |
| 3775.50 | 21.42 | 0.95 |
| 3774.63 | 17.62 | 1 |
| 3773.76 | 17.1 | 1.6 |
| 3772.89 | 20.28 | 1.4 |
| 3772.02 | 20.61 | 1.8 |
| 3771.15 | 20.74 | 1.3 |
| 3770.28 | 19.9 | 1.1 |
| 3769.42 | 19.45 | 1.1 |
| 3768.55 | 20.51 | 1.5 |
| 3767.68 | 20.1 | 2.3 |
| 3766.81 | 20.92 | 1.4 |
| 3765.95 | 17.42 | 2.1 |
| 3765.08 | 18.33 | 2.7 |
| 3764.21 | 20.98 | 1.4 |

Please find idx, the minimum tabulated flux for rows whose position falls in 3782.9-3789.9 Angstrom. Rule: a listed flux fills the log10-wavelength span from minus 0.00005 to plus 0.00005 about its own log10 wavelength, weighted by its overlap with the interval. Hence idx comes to 16.89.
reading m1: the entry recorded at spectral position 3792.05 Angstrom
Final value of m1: 18.09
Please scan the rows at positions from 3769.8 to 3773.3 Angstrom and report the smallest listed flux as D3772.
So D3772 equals 19.9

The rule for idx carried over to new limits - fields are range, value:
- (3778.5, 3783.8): 6.327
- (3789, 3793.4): 18.09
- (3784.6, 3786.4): 18.31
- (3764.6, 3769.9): 17.42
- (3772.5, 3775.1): 17.1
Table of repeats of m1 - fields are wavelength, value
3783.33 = 18.48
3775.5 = 21.42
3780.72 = 13.74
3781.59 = 16.89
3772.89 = 20.28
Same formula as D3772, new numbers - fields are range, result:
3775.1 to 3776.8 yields 17.95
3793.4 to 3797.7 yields 18.77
